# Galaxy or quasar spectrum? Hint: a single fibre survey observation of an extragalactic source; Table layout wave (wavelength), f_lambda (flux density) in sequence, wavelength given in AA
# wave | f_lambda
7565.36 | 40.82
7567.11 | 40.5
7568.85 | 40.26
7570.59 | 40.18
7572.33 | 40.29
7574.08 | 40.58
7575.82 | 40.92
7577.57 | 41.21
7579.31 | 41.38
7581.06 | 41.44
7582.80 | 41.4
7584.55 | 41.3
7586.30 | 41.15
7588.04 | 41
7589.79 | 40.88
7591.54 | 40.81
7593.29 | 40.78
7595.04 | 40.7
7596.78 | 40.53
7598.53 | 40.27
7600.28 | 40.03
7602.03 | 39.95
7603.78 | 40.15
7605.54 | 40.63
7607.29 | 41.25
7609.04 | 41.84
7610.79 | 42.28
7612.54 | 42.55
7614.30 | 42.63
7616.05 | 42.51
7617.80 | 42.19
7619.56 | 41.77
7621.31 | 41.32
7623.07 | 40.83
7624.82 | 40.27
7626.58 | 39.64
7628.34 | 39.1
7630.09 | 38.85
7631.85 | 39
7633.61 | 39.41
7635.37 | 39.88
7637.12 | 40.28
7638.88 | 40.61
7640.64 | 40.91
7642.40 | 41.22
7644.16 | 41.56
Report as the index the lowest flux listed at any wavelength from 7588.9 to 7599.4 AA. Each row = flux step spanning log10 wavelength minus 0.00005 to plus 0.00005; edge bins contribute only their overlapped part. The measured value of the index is 40.27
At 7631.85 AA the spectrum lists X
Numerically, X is 39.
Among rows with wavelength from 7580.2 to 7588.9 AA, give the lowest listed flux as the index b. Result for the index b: 41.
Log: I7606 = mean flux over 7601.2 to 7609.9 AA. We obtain 40.7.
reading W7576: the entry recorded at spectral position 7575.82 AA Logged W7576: 40.92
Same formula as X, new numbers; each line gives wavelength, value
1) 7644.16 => 41.56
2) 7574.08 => 40.58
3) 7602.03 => 39.95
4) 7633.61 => 39.41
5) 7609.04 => 41.84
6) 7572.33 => 40.29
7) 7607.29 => 41.25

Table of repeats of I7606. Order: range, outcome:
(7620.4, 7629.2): 40.2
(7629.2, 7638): 39.5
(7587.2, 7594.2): 40.8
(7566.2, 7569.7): 40.3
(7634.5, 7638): 40.2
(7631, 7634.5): 39.2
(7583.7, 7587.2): 41.3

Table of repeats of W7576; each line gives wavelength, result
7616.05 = 42.51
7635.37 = 39.88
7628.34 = 39.1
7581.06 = 41.44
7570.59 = 40.18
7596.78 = 40.53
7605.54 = 40.63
